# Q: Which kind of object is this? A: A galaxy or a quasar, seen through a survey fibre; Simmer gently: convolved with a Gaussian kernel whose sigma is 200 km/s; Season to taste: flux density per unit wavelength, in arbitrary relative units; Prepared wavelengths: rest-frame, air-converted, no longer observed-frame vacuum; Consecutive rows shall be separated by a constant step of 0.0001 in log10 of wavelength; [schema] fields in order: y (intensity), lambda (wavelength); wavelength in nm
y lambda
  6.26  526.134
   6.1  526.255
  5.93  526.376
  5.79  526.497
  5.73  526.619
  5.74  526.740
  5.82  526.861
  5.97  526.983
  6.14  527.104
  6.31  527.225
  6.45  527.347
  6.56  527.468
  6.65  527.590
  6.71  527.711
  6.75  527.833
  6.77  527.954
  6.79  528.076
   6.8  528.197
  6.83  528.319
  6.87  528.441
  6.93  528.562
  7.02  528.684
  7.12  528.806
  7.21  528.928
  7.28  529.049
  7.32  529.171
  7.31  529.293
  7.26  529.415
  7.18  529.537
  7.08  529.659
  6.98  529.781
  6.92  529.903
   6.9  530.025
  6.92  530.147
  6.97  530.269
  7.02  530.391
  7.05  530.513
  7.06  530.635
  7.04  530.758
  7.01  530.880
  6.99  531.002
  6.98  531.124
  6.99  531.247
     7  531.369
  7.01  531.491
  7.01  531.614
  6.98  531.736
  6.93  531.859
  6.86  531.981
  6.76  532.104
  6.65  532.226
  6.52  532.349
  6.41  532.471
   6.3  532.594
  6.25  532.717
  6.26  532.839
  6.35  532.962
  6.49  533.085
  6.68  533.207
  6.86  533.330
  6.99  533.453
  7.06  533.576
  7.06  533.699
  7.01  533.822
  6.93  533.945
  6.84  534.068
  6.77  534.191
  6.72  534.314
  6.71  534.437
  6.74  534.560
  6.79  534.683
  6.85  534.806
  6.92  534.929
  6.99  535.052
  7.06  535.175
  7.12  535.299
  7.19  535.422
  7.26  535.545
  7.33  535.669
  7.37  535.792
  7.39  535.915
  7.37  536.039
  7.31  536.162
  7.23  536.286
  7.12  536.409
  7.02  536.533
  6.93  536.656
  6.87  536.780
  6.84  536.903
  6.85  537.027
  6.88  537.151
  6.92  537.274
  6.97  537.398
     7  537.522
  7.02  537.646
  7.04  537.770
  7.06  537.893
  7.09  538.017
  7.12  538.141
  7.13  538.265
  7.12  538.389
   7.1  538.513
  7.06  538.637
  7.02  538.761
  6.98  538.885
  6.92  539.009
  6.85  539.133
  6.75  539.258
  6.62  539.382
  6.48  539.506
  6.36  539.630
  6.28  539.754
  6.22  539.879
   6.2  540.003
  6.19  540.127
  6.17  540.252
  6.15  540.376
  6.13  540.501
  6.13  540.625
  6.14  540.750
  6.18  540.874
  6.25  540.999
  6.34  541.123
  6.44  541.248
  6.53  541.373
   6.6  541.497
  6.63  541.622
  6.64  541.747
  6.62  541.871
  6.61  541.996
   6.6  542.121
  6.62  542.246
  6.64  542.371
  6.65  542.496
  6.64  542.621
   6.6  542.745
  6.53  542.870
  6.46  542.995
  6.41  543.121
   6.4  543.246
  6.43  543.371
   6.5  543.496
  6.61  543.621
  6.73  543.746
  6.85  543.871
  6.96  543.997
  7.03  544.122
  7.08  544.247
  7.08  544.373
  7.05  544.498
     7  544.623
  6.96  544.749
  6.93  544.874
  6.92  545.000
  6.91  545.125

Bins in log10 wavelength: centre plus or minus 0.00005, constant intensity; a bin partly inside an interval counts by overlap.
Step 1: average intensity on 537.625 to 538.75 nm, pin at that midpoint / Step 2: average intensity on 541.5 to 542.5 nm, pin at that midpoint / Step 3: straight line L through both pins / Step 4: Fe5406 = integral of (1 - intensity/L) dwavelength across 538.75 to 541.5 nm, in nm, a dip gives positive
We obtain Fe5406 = 0.17 nm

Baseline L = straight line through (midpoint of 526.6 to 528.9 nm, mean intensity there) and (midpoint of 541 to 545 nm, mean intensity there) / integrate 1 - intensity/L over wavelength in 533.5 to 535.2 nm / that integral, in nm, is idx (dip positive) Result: -0.07 nm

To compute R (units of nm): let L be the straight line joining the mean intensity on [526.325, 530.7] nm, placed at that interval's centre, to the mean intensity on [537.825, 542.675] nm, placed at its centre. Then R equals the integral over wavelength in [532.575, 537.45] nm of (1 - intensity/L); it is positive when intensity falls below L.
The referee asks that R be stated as -0.19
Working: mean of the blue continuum 6.73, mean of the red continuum 6.6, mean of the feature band 6.92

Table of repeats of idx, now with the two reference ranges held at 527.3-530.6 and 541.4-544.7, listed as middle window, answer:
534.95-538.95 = -0.16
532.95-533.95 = 0.00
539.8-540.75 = 0.08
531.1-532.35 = 0.00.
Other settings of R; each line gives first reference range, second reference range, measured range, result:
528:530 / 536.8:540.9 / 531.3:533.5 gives 0.08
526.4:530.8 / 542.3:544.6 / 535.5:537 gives -0.10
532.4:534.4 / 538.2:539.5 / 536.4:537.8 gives -0.02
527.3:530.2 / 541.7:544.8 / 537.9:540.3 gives 0.02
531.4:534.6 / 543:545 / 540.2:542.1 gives 0.11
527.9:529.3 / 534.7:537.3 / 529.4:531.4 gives 0.00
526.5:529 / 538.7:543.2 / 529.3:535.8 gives -0.37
